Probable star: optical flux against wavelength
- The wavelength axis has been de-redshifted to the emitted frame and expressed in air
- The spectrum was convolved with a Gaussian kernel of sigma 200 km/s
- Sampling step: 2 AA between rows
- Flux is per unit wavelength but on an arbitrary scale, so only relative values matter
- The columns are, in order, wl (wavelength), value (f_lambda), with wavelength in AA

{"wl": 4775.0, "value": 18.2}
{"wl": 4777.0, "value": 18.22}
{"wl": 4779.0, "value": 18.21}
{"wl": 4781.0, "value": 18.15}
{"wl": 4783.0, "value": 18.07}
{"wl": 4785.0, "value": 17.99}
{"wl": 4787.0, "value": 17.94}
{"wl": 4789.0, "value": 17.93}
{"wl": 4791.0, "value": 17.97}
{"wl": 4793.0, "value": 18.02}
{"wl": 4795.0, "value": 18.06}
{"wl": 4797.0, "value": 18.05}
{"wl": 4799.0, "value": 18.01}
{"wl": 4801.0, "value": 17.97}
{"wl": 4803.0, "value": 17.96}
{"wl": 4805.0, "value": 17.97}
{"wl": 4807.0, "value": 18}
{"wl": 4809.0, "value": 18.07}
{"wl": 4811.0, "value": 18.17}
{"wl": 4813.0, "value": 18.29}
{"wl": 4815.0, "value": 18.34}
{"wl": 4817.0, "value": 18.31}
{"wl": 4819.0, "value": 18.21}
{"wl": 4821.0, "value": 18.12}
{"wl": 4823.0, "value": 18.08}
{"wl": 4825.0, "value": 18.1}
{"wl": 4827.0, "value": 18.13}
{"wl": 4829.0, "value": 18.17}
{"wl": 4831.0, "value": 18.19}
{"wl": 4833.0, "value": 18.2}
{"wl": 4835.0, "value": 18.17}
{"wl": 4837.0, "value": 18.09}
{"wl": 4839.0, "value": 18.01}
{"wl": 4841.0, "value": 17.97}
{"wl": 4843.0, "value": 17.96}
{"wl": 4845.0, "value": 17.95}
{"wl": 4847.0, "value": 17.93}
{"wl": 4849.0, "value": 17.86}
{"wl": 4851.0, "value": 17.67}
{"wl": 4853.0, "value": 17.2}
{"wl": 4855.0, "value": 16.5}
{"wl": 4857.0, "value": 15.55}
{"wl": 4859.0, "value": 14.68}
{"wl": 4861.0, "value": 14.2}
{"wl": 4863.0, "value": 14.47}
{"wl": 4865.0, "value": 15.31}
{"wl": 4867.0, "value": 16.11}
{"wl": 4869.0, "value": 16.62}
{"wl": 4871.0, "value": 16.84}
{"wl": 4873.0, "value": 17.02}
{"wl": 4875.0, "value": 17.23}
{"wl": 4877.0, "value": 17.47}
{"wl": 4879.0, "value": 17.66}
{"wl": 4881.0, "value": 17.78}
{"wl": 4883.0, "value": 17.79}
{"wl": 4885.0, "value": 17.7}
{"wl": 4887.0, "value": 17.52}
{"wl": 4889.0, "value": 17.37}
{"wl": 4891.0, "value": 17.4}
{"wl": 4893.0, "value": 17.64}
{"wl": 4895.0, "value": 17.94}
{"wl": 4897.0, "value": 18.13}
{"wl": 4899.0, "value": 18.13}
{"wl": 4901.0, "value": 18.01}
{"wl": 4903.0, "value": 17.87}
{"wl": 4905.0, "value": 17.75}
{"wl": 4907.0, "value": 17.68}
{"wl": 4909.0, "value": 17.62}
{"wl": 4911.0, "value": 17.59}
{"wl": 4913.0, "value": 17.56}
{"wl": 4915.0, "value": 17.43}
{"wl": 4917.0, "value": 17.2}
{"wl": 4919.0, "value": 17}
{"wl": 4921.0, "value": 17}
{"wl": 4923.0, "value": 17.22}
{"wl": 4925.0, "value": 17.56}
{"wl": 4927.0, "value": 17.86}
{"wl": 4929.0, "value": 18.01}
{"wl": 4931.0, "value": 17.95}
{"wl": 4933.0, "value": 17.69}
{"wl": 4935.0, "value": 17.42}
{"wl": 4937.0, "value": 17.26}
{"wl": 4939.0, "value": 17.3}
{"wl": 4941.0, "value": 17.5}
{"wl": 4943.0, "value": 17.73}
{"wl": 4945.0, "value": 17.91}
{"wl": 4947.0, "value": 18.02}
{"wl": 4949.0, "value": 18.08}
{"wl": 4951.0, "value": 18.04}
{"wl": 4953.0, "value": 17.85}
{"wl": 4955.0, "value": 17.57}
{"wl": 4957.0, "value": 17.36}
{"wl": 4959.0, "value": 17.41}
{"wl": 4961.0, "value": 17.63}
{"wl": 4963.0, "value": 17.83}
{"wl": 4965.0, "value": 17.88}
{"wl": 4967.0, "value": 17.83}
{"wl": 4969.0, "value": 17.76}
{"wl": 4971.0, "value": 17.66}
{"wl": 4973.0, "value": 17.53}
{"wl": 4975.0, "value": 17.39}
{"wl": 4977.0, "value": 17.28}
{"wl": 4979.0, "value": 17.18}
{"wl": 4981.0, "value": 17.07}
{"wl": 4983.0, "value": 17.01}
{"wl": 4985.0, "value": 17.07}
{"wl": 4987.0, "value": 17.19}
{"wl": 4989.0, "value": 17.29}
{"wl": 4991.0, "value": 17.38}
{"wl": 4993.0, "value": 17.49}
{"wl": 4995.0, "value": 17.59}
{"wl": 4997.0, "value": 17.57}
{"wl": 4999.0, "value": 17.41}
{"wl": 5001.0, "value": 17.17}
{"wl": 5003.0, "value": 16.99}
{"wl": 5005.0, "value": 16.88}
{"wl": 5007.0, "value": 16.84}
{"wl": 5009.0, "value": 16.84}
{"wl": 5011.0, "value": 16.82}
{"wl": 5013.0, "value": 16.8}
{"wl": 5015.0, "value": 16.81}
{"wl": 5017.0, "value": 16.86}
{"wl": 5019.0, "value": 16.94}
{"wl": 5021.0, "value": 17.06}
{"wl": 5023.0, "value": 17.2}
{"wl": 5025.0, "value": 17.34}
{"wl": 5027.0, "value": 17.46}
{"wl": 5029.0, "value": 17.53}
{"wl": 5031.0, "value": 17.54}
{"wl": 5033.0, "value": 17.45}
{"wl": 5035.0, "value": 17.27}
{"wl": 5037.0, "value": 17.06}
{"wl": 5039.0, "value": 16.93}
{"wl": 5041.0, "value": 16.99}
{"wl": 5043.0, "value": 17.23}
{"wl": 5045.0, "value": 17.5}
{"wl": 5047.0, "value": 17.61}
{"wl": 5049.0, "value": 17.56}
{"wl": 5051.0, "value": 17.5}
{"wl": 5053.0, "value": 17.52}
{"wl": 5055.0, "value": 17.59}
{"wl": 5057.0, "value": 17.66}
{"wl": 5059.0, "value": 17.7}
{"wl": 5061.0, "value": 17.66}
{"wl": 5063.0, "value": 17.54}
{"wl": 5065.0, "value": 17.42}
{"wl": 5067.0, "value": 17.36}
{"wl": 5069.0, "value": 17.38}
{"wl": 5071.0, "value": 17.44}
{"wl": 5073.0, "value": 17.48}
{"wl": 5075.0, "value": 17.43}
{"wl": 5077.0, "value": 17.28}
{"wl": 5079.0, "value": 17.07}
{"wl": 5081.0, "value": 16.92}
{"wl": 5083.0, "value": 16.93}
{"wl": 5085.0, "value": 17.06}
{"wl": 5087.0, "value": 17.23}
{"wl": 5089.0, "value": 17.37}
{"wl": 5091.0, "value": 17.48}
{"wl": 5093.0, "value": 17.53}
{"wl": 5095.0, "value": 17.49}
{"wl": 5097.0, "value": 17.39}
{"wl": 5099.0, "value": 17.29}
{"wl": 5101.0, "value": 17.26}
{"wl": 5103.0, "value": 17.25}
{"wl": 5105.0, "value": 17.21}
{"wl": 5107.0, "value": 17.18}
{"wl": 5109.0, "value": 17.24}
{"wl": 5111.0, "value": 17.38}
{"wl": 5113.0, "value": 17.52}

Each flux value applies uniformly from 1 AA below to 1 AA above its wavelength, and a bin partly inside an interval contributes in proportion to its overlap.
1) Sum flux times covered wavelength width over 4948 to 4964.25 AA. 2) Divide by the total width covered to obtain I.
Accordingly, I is 17.7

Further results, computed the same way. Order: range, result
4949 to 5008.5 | 17.4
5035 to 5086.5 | 17.3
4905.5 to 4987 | 17.5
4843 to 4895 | 16.9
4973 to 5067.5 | 17.3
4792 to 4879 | 17.5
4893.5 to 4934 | 17.7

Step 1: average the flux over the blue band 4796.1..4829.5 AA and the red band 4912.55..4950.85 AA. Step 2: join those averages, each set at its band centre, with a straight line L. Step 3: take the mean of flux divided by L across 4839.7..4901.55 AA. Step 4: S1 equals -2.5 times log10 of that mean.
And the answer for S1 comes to 0.048 mag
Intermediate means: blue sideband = 18.1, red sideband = 17.6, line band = 17.1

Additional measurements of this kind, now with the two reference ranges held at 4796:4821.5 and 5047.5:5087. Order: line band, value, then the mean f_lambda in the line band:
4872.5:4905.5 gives 0.01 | 17.7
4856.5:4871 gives 0.17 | 15.4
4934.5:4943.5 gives 0.02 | 17.4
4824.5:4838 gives -0.01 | 18.2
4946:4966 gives 0.00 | 17.8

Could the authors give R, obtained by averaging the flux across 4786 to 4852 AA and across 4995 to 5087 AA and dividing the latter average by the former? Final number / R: 0.96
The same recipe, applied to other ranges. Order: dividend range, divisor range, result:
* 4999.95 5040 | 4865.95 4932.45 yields 0.98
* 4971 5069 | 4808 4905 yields 0.99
